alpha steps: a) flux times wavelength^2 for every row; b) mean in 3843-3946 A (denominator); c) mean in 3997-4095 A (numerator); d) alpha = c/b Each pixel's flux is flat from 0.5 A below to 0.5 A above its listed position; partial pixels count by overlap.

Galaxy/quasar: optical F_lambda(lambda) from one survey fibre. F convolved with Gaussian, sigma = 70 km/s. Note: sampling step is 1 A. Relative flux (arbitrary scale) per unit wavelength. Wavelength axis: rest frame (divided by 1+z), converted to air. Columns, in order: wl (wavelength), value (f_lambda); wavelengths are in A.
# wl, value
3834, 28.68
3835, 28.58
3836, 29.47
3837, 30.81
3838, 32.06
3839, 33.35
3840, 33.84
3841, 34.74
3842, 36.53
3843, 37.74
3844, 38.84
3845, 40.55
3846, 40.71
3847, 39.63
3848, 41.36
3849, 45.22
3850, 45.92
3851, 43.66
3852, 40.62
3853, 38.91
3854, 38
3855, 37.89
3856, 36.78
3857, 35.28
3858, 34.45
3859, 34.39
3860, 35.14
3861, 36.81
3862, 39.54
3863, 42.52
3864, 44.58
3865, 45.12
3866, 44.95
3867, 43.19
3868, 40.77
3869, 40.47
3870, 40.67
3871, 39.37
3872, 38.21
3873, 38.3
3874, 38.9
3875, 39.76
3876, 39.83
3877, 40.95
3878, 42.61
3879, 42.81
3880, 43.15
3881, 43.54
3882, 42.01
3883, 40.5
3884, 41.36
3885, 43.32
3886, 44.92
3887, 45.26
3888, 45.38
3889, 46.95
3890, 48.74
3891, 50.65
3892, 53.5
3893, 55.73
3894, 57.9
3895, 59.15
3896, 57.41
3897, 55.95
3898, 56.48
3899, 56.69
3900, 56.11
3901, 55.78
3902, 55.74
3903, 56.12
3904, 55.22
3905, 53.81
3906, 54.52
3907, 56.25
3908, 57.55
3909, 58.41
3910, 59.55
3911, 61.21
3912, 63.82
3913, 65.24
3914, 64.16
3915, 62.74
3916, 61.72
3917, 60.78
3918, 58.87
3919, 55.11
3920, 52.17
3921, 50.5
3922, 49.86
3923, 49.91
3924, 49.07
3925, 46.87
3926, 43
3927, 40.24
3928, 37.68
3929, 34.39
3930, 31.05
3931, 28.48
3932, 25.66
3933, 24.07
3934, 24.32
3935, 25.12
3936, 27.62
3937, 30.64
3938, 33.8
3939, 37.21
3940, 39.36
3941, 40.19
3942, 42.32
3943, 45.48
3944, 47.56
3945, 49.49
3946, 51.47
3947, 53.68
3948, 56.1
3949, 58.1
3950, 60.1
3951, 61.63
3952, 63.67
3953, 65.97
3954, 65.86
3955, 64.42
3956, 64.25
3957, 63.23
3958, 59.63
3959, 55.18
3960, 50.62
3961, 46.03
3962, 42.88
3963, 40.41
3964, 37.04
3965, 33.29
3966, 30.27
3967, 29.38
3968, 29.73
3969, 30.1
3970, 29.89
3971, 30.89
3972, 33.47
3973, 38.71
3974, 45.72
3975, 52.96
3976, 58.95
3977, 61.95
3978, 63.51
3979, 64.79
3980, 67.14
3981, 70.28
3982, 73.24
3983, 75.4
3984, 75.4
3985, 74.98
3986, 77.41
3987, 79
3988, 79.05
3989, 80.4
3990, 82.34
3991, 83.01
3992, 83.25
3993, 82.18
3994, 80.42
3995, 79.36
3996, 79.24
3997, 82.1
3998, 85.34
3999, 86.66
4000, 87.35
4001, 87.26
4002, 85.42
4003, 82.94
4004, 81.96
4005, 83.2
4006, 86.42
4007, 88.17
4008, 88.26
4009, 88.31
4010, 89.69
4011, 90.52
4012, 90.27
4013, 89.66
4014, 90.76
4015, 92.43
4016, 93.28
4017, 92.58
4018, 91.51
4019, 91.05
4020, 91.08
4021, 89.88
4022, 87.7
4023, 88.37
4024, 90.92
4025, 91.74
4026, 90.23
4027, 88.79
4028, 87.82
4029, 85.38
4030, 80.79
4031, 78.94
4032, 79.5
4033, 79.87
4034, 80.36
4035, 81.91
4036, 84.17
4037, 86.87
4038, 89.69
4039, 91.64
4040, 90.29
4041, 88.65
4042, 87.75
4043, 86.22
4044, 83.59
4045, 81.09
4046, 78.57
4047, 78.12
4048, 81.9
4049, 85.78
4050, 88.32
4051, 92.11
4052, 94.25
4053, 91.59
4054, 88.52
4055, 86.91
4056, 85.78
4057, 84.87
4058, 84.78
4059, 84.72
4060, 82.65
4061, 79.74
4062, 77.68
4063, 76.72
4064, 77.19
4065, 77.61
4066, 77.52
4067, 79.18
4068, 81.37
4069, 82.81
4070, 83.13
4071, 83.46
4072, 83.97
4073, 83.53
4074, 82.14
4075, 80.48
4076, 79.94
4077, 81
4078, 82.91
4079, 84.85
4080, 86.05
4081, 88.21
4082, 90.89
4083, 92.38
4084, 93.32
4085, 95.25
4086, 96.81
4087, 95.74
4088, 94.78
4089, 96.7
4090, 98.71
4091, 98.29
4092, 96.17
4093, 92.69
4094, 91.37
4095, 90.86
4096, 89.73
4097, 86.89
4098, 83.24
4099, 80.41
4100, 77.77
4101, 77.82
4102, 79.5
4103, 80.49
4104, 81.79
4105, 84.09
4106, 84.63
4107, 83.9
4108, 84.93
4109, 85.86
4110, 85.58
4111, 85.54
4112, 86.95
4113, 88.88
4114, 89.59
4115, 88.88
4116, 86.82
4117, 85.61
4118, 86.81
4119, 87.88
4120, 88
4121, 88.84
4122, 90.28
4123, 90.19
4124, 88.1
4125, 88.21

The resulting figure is 2.07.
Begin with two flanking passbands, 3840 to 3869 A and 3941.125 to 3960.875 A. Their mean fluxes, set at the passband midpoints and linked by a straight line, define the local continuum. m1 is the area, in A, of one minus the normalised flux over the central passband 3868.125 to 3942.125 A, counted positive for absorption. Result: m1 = 1.8 A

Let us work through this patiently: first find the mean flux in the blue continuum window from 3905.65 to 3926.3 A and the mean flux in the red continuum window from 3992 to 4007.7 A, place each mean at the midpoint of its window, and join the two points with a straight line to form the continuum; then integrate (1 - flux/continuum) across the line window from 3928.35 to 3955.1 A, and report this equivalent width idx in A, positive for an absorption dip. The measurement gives 8.9 A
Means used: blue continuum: 56.4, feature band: 43.7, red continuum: 83.9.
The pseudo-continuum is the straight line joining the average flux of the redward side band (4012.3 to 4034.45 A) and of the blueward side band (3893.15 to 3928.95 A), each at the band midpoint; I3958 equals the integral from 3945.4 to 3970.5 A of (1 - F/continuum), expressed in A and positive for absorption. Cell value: 6.8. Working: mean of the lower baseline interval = 55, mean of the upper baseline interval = 87.9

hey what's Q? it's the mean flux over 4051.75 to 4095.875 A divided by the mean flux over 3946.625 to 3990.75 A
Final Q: 1.5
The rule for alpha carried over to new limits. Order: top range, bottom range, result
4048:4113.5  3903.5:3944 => 2.00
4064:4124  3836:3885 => 2.47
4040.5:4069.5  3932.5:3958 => 1.84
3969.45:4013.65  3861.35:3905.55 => 1.68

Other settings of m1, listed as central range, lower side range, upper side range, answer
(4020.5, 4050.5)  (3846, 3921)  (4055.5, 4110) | -3.53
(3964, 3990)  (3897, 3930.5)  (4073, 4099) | 4.55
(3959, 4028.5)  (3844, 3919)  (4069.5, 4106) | -2.42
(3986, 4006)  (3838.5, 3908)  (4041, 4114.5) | -3.87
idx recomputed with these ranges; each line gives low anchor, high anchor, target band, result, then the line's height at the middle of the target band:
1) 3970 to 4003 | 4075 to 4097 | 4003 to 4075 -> -4.0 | 81.5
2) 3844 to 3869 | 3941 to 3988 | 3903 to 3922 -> -4.4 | 47.3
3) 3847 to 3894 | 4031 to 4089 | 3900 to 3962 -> 5.9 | 55.9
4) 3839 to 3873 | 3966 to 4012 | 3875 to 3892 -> 0.7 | 45.9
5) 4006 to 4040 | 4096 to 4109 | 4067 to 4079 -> 0.3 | 84.6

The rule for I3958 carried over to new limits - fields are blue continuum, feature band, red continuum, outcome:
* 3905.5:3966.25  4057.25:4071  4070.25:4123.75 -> -0.19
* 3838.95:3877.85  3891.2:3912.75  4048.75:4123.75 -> -3.79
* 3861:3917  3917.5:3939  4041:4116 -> 6.76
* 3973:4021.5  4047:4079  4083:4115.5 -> 0.85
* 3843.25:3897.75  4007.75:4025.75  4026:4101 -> -3.58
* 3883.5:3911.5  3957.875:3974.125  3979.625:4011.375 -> 7.71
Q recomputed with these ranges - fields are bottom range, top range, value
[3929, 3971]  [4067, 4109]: 1.99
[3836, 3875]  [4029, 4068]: 2.16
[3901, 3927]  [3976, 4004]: 1.40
